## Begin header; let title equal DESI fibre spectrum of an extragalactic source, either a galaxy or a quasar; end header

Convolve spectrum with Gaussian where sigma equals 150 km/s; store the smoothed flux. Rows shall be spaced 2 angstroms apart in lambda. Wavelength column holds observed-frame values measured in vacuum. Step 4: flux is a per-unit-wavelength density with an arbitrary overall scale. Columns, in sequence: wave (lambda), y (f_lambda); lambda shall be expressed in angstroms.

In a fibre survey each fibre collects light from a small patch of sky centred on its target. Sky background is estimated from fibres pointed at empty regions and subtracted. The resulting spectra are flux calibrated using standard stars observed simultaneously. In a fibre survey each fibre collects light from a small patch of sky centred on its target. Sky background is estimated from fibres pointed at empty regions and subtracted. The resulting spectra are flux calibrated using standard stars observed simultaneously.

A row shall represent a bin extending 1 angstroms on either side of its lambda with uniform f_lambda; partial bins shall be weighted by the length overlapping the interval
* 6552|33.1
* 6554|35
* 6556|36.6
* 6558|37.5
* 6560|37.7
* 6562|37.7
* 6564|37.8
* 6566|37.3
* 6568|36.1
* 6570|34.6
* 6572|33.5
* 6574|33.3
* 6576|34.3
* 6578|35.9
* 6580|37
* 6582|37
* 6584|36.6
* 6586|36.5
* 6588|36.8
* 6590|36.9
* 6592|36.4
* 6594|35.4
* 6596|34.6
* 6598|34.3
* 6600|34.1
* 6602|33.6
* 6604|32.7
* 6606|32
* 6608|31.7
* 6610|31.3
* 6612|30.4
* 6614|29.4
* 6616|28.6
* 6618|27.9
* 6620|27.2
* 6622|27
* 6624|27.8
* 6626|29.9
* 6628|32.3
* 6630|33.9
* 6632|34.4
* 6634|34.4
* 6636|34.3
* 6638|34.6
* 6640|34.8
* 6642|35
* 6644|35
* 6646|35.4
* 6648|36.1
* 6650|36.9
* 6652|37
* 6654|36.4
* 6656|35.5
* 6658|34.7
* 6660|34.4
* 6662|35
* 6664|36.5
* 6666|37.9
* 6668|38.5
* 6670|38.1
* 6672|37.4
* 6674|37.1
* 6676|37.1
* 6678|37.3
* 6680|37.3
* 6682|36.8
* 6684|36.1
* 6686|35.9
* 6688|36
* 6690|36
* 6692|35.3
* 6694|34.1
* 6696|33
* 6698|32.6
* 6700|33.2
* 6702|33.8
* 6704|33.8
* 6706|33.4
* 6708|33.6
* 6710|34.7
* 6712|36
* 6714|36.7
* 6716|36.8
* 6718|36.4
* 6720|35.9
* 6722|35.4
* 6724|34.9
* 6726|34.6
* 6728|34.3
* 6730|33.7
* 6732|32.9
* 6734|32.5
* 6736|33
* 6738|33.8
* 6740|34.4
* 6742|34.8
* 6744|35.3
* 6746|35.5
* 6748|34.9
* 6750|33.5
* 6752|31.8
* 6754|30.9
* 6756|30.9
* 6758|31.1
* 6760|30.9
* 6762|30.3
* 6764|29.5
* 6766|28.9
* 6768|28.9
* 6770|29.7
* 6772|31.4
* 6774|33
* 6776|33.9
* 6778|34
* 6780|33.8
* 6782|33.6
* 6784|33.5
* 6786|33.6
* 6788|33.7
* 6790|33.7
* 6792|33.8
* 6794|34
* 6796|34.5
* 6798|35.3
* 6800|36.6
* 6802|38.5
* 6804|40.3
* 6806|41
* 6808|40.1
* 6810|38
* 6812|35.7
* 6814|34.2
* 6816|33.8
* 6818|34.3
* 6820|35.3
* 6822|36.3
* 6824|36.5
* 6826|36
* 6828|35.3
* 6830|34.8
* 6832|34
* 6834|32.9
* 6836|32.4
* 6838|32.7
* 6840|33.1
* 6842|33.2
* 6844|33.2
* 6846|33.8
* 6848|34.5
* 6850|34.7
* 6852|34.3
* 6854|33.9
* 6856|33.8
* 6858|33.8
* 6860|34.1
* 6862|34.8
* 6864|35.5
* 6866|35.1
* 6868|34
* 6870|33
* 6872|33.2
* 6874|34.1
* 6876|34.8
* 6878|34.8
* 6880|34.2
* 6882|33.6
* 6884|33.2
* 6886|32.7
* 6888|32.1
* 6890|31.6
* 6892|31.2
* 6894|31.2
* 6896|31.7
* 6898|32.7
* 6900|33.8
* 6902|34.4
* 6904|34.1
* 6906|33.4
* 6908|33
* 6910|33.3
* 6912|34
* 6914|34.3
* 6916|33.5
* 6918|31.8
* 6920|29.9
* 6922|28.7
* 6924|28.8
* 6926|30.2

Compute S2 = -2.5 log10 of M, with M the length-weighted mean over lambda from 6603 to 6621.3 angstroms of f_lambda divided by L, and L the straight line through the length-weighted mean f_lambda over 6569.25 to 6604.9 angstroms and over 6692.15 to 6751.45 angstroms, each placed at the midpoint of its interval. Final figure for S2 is 0.166 mag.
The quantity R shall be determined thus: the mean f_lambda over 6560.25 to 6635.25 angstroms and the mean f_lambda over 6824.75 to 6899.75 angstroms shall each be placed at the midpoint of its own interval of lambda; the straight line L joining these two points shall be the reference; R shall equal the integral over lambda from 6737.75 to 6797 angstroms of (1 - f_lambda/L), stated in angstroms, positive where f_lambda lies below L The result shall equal 1.6 angstroms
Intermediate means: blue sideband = 33.6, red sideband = 33.6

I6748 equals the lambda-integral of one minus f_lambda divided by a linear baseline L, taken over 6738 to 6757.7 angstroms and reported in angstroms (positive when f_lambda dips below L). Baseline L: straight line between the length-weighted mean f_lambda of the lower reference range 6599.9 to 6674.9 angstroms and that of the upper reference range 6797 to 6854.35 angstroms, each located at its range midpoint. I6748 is 0.7 angstroms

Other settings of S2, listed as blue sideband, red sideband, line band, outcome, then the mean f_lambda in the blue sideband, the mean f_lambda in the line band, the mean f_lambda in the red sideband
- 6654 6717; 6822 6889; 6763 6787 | 0.091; 35.6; 32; 34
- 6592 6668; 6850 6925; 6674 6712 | -0.055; 33.4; 35.1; 33.2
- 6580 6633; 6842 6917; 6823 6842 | -0.022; 32.7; 34.1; 33.6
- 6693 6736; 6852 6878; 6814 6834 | -0.023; 34.4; 35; 34.2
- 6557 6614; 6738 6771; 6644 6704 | -0.076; 35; 35.9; 32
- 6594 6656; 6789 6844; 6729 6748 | 0.010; 32.9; 34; 35.4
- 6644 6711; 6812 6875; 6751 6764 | 0.135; 35.7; 30.9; 34.2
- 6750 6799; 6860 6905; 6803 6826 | -0.128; 32.3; 36.8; 33.5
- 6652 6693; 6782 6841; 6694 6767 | 0.076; 36.5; 33.6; 35.3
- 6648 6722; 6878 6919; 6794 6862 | -0.038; 35.8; 35.2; 33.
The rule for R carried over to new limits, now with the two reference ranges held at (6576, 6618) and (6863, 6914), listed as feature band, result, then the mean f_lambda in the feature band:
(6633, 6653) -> -0.9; 35.4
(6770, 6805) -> -0.9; 34.4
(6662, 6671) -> -1.0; 37.4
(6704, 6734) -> -1.0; 34.8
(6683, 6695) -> -0.6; 35.6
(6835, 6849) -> 0.1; 33.3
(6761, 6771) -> 1.2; 29.5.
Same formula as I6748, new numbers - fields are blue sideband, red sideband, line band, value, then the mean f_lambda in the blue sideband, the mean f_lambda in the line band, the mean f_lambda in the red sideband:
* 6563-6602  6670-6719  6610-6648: 3.9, 35.7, 31.9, 35.5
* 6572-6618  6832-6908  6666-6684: -1.9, 33.9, 37.4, 33.5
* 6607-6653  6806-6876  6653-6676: -2.6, 32.4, 36.5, 34.6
